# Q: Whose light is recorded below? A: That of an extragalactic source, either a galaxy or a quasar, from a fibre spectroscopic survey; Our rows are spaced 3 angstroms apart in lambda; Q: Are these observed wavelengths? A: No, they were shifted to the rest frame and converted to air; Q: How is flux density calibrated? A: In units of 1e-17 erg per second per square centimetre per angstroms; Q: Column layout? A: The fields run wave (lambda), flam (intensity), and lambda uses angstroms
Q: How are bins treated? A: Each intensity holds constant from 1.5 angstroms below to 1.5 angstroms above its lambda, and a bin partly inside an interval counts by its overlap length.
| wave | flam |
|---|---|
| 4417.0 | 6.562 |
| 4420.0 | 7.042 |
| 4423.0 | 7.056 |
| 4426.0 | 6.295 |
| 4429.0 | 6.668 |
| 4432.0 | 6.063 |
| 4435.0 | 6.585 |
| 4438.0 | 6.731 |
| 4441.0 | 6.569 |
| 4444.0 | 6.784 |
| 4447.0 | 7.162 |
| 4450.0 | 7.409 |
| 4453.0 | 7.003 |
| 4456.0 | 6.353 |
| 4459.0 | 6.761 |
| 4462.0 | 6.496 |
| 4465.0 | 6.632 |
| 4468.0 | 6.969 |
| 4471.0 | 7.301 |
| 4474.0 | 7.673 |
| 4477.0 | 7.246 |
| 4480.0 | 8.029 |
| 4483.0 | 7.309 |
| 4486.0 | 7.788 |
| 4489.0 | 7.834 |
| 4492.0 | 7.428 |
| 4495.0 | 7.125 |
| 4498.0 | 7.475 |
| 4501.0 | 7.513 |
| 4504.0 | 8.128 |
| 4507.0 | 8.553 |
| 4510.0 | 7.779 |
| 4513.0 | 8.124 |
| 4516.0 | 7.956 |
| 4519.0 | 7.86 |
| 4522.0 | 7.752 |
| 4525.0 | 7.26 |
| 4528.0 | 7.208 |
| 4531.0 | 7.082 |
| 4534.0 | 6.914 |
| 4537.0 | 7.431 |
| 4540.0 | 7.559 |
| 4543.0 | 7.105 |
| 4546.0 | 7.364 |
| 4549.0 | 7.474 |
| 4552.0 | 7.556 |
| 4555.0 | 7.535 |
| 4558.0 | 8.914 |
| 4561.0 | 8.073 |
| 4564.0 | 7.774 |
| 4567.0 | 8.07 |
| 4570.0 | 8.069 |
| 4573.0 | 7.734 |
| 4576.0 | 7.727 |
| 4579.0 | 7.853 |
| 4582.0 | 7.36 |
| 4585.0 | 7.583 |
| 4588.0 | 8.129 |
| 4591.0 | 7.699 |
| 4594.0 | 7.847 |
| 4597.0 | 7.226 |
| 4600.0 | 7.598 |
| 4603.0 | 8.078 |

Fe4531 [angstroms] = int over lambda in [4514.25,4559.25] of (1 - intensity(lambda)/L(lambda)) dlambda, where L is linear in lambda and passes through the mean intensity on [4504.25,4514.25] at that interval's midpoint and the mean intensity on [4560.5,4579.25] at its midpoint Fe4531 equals 2.8 angstroms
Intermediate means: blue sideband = 8.15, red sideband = 7.89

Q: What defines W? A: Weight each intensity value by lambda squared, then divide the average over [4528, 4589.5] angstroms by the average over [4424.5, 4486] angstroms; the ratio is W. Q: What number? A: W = 1.16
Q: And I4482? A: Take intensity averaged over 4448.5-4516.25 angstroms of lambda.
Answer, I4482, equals 7.42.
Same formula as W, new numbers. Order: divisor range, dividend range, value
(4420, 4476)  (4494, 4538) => 1.15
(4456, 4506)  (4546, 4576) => 1.11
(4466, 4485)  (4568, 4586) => 1.09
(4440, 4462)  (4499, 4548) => 1.15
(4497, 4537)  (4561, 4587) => 1.04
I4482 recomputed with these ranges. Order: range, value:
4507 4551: 7.53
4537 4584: 7.73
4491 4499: 7.33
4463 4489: 7.38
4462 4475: 7.05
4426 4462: 6.71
